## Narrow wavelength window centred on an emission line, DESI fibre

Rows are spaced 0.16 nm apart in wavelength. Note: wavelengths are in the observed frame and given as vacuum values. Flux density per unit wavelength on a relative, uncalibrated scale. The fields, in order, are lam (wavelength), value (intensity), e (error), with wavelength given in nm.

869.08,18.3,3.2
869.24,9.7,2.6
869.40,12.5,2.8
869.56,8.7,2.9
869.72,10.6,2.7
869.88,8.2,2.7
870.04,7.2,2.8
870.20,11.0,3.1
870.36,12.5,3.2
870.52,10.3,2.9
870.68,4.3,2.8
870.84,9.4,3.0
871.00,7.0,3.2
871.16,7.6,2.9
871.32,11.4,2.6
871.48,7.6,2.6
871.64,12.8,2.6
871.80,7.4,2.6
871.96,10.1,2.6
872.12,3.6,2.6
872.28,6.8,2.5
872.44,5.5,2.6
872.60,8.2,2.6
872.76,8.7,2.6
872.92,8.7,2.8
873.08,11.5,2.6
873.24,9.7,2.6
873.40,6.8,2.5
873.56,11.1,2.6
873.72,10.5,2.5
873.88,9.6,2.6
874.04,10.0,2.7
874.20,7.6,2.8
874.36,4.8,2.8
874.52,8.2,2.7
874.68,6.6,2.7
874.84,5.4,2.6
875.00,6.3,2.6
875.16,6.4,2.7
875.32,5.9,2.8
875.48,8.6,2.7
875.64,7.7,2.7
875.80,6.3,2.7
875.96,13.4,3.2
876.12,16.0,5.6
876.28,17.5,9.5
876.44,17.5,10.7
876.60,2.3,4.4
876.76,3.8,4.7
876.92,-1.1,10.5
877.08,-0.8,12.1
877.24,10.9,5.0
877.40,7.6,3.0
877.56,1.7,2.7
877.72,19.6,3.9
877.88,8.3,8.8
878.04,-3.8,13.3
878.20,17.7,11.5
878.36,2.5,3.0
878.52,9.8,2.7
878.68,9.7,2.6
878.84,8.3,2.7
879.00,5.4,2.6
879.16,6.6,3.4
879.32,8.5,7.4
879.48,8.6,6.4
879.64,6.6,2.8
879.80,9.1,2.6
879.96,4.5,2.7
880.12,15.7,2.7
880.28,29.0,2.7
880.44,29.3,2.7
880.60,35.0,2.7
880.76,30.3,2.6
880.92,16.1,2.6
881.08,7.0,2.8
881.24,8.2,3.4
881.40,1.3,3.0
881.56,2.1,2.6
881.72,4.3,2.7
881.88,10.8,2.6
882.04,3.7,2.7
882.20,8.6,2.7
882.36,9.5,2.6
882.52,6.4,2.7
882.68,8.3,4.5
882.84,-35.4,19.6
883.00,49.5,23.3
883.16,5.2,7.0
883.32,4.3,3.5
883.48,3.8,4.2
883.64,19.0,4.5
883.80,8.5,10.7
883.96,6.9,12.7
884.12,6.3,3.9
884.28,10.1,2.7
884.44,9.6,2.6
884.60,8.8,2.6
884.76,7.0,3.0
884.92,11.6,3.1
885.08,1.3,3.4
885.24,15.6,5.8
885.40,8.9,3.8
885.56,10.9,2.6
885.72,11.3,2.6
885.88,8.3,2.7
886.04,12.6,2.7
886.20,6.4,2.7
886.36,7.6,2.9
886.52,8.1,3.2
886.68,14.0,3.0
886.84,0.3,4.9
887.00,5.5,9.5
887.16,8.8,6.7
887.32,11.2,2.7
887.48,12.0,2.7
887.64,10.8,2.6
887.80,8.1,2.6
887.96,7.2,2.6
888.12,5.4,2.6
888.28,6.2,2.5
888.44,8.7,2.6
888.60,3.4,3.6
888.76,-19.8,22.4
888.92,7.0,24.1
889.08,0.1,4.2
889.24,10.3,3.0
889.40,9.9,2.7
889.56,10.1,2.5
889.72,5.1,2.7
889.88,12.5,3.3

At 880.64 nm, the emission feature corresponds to H-beta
